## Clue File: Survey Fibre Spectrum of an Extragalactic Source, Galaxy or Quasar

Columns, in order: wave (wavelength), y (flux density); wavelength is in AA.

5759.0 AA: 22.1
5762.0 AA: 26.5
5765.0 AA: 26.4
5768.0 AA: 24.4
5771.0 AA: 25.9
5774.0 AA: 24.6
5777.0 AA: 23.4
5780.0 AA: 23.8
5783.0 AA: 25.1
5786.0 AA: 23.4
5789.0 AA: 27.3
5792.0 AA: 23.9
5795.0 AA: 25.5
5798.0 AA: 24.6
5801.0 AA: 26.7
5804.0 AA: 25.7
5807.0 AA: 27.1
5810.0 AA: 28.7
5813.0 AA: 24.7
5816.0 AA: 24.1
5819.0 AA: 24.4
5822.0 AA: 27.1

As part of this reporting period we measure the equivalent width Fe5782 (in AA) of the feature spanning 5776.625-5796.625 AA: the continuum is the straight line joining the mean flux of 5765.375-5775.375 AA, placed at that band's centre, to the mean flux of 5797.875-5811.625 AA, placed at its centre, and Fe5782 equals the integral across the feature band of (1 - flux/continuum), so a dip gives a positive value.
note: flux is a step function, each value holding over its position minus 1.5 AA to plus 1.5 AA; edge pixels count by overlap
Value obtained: 0.9 AA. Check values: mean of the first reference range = 25.1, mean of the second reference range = 26.7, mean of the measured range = 24.7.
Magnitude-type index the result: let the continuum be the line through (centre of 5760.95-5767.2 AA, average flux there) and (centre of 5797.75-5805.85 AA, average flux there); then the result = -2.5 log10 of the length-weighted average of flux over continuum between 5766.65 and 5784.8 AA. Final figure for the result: 0.07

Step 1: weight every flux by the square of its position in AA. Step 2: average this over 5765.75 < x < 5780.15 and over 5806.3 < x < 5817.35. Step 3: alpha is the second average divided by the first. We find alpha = 1.08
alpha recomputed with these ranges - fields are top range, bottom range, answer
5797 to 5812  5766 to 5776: 1.08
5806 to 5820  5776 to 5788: 1.08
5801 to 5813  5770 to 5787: 1.11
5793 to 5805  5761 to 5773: 1.00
